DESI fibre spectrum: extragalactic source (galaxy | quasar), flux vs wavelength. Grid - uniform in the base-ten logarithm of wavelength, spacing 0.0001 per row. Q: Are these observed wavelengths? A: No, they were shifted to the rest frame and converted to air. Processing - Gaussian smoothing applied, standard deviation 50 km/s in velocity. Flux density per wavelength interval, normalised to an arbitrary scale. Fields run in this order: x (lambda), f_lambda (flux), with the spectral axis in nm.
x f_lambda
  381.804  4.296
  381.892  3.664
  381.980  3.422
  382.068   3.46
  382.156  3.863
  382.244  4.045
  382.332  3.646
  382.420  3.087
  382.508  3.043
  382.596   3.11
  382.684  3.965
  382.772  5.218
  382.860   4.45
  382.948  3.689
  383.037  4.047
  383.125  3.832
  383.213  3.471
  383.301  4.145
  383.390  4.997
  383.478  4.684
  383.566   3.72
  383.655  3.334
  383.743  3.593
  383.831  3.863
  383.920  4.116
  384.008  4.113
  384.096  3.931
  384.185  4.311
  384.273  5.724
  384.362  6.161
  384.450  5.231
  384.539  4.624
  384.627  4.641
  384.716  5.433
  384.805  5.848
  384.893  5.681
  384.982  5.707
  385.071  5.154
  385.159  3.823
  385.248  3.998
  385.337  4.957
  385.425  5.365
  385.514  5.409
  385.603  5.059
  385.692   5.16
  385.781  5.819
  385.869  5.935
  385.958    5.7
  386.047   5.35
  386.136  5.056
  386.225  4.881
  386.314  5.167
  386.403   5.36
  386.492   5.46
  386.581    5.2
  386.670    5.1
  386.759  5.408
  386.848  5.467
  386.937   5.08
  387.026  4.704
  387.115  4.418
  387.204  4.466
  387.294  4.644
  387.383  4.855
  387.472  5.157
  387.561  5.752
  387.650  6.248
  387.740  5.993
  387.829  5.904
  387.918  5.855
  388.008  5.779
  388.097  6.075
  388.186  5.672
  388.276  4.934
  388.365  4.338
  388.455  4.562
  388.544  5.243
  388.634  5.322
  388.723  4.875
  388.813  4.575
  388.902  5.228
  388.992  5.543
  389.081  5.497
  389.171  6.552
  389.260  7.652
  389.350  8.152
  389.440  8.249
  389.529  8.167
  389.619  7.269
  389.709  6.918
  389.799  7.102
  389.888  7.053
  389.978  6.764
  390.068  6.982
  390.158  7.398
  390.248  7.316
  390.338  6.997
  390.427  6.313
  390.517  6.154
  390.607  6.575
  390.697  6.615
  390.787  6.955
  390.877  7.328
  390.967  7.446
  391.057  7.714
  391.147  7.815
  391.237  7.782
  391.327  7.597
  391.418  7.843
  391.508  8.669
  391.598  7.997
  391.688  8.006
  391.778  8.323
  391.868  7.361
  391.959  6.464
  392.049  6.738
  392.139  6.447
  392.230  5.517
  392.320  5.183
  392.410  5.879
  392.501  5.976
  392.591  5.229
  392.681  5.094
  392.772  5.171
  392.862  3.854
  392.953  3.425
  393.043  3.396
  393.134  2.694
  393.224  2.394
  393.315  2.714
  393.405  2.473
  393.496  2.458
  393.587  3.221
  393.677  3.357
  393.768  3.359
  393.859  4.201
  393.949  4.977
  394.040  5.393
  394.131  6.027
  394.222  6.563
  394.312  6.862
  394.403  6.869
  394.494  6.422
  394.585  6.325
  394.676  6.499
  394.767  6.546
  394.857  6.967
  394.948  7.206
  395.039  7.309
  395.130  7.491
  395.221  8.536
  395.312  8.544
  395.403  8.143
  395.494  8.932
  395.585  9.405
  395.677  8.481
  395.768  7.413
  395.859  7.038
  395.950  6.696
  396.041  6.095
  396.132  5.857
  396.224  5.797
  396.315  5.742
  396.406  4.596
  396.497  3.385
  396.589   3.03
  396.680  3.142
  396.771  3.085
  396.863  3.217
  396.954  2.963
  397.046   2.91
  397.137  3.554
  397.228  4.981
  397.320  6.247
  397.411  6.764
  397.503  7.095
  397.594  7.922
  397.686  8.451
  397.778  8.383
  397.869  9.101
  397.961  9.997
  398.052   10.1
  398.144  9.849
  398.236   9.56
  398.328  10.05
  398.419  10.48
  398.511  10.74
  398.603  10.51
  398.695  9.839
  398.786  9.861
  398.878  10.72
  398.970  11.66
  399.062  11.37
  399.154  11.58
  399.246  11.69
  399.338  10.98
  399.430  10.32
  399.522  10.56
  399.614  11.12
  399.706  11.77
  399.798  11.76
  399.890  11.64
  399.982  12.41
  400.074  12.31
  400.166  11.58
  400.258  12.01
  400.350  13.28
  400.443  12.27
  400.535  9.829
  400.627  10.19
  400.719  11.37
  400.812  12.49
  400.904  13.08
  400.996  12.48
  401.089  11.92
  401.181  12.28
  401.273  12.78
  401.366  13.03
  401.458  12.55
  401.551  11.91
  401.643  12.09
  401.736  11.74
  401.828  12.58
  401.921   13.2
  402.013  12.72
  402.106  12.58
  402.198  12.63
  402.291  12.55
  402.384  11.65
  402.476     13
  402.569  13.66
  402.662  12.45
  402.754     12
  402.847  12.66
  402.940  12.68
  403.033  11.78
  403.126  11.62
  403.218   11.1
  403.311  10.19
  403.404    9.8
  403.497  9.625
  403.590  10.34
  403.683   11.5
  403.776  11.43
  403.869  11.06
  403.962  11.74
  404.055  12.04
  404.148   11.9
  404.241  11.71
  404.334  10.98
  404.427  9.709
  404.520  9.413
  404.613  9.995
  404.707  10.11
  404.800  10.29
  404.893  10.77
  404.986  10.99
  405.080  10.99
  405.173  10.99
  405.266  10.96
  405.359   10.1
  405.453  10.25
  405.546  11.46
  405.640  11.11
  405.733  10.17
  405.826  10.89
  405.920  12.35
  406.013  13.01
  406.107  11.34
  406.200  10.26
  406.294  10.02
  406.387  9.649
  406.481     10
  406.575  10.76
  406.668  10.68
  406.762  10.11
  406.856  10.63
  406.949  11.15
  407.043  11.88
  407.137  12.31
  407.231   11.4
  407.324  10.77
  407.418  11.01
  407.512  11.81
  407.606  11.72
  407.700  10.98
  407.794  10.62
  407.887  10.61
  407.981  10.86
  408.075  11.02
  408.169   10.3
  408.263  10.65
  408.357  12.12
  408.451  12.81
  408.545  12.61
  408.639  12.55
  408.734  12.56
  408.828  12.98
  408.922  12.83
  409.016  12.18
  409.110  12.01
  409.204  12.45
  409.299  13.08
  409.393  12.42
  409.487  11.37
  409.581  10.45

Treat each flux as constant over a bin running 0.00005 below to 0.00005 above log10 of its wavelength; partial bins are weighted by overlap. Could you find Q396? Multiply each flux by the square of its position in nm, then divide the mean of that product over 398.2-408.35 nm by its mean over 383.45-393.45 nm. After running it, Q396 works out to 2.16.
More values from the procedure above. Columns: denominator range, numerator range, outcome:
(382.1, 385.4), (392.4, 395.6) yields 1.33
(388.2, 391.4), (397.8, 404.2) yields 1.85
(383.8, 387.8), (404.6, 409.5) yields 2.46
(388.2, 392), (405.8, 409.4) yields 1.84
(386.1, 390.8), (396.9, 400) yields 1.65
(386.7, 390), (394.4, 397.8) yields 1.11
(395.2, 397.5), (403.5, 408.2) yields 1.98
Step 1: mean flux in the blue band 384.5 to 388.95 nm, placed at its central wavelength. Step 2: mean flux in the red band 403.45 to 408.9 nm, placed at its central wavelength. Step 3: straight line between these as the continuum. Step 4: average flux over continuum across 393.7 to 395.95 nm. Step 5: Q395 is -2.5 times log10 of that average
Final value 0.123 mag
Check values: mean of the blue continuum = 5.21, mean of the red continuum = 11.1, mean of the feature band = 6.86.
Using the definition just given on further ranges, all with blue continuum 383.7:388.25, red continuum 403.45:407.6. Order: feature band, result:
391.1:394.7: 0.27 mag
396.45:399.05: 0.17 mag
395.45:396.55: 0.22 mag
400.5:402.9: -0.25 mag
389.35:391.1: -0.12 mag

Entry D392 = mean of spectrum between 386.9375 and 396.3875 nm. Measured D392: 6.13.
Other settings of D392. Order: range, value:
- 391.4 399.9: 6.97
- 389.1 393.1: 6.74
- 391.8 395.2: 5.29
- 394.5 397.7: 6.16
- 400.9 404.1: 12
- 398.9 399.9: 11.3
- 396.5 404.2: 10.4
